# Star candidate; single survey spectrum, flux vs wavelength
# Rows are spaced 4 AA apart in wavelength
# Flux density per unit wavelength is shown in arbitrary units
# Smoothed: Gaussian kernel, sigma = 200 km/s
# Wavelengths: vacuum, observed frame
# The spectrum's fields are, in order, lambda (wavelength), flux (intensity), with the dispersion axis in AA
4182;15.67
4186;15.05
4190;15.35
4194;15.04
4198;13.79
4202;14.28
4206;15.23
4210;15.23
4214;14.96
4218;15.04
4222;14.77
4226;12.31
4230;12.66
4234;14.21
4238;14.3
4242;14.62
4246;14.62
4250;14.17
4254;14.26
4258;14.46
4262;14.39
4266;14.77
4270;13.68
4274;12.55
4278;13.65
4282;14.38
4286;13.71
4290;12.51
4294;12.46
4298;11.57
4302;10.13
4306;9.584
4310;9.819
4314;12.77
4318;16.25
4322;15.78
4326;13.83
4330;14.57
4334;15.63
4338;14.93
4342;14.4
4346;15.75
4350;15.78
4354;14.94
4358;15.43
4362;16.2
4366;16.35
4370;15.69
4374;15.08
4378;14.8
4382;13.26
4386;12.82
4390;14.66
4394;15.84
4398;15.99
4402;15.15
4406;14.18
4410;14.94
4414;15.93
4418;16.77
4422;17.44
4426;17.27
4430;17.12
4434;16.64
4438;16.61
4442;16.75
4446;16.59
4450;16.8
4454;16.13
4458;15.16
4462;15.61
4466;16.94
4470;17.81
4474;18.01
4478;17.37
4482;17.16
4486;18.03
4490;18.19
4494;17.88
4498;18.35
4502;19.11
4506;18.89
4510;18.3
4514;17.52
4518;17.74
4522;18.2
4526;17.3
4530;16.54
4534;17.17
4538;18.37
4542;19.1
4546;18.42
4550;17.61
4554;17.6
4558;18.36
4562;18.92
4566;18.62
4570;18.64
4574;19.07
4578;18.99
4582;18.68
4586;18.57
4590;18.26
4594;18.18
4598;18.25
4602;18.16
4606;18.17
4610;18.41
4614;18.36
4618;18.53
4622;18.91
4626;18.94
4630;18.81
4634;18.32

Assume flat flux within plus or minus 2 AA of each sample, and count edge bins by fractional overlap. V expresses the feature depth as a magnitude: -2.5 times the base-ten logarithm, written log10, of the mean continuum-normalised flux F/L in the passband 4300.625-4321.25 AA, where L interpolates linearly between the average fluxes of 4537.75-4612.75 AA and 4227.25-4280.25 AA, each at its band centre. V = 0.23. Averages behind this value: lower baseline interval 14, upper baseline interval 18.4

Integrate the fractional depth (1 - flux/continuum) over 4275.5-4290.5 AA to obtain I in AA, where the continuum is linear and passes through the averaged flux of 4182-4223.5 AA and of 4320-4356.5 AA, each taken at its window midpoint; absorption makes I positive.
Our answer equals 1.4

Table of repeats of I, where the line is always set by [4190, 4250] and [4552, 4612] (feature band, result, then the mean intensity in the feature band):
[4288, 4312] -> 6.7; 11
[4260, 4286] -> 1.9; 13.9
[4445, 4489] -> 0.7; 16.9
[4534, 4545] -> -0.3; 18.4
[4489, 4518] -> -1.2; 18.3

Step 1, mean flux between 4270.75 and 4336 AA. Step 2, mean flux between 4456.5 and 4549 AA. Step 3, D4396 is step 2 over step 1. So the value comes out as 1.35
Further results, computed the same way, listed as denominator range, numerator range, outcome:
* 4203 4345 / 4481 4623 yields 1.32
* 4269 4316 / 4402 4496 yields 1.37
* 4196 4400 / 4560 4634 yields 1.31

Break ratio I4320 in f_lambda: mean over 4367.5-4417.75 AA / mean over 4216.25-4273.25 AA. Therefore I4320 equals 1.06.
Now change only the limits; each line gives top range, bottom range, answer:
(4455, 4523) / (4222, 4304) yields 1.31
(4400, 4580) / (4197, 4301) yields 1.25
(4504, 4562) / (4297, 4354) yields 1.31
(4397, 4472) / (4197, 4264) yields 1.14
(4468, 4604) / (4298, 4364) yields 1.29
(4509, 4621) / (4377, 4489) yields 1.13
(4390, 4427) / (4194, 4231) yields 1.10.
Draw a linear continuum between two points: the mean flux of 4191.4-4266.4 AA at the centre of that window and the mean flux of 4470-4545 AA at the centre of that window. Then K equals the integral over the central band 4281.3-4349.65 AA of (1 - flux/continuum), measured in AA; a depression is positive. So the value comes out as 9.0 AA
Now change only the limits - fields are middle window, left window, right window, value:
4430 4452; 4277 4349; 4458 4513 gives -0.1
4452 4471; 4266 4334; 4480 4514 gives 1.1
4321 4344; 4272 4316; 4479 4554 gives -3.0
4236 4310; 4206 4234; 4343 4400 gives 6.7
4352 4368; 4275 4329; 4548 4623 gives -2.0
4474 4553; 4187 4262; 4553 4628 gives -1.4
